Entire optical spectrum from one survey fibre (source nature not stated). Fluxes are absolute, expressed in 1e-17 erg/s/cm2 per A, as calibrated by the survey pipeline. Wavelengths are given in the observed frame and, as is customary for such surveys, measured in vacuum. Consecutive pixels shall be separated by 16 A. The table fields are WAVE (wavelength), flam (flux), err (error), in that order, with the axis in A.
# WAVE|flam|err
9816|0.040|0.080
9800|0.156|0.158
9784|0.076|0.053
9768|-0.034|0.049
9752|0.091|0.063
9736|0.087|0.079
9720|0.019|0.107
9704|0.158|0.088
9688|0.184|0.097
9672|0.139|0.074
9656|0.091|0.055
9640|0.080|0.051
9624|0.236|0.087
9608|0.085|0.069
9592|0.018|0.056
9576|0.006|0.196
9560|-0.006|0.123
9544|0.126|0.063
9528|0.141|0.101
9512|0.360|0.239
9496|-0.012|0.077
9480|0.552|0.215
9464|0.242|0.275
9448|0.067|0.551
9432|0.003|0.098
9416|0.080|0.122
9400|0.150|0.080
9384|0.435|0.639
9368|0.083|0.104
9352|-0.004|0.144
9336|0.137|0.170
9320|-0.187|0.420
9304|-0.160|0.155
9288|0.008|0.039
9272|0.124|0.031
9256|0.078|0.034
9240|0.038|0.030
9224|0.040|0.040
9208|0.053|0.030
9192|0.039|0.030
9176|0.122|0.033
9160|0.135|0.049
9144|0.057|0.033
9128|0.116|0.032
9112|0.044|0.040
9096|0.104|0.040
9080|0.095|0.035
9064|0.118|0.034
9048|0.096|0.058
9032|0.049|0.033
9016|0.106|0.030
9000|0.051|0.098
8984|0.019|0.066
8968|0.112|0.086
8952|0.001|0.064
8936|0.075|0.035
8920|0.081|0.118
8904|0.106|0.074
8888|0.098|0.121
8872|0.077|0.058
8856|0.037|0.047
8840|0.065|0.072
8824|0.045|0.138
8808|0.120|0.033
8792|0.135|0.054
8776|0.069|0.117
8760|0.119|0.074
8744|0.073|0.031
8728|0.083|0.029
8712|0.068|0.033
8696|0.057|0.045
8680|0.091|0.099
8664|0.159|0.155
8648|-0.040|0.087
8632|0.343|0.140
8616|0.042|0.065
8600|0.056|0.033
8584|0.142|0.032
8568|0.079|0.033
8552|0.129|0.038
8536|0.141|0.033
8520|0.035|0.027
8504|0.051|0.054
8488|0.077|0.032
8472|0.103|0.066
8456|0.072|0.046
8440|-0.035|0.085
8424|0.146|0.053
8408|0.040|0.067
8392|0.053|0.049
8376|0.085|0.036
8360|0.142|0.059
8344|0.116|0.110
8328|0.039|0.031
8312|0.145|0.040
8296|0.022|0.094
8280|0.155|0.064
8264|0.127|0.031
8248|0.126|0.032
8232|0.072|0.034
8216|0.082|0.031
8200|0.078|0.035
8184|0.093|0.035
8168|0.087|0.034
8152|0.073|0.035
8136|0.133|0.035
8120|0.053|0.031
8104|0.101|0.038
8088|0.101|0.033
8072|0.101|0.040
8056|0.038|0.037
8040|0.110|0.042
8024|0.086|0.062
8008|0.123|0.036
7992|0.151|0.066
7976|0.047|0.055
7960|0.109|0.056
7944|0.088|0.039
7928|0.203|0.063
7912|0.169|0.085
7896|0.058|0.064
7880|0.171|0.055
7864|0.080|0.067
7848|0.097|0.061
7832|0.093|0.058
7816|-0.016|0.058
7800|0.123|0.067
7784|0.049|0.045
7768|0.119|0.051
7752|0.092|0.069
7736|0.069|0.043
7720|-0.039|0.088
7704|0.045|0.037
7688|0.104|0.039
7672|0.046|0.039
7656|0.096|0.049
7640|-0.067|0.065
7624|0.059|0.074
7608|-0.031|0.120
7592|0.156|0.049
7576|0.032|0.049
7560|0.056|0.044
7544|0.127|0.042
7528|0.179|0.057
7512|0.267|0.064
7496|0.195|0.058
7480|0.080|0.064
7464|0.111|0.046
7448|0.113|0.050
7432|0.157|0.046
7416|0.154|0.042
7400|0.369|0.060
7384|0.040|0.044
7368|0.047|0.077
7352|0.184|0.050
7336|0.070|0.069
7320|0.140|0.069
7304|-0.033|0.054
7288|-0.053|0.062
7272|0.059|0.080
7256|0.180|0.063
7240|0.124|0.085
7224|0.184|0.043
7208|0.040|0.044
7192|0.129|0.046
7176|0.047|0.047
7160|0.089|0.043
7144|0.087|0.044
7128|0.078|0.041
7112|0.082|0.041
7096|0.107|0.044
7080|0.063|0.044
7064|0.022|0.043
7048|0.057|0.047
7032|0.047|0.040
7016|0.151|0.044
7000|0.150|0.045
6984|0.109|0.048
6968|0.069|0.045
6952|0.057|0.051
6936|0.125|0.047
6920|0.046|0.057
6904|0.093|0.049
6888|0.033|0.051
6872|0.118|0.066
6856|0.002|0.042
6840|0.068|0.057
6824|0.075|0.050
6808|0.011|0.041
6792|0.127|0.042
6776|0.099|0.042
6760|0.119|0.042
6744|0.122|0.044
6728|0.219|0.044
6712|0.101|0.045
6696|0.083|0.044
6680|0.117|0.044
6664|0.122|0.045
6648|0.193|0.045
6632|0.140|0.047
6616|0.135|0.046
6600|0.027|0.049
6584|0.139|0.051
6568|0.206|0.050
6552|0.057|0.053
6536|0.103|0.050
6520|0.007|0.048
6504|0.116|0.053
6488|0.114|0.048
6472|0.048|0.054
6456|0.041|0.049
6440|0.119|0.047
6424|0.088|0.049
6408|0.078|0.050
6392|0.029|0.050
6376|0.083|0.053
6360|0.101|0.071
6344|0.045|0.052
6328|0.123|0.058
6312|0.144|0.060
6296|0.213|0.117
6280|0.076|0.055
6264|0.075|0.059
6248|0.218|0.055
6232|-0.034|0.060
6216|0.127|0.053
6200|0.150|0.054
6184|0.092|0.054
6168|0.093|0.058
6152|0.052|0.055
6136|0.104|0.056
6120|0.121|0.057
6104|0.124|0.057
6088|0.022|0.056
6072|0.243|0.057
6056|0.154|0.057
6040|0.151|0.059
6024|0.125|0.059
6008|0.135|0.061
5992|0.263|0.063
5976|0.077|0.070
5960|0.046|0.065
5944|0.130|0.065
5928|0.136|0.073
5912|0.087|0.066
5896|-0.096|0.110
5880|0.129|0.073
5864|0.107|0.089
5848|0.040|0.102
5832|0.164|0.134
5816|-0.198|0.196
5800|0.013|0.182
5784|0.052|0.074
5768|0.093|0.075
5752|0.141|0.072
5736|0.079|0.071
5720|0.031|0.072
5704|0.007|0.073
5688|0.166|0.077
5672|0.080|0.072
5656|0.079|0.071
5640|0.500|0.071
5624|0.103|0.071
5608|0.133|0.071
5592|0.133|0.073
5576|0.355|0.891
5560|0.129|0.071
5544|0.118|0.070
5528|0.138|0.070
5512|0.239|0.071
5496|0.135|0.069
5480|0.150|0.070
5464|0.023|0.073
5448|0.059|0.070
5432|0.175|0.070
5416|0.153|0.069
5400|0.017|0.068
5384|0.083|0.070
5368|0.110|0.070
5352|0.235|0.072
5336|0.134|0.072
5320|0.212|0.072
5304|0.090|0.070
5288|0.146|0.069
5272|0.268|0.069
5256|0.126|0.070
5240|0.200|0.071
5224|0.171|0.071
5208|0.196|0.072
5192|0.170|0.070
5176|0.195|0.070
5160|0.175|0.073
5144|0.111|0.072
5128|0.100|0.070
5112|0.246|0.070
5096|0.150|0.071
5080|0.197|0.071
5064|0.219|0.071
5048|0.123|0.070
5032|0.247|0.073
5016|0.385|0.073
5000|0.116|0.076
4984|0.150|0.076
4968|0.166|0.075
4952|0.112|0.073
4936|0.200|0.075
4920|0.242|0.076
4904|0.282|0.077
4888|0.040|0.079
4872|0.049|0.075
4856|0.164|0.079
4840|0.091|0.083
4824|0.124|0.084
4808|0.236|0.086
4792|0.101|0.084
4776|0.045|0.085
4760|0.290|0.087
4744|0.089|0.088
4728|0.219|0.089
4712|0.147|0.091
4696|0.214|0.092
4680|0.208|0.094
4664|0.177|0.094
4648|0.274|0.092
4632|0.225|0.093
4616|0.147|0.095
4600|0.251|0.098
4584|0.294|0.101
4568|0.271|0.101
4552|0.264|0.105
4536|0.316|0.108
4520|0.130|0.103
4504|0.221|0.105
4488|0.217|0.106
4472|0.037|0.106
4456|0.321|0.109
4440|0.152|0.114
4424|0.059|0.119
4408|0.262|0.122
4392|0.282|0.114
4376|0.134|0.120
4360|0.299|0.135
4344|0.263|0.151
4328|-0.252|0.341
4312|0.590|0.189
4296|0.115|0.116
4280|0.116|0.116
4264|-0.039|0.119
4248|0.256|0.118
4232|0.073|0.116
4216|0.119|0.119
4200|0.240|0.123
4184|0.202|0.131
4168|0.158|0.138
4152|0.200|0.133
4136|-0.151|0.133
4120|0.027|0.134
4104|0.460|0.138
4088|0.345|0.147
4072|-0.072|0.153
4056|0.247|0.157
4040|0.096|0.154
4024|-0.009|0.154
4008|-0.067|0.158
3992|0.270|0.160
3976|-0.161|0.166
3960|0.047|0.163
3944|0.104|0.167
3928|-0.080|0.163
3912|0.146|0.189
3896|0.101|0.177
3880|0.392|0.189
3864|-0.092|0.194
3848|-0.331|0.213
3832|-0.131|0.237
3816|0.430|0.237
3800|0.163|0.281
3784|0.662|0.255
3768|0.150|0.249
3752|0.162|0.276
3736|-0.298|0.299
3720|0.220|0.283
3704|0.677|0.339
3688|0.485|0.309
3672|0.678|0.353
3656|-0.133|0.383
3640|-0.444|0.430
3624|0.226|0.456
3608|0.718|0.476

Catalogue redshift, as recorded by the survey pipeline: 0.127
